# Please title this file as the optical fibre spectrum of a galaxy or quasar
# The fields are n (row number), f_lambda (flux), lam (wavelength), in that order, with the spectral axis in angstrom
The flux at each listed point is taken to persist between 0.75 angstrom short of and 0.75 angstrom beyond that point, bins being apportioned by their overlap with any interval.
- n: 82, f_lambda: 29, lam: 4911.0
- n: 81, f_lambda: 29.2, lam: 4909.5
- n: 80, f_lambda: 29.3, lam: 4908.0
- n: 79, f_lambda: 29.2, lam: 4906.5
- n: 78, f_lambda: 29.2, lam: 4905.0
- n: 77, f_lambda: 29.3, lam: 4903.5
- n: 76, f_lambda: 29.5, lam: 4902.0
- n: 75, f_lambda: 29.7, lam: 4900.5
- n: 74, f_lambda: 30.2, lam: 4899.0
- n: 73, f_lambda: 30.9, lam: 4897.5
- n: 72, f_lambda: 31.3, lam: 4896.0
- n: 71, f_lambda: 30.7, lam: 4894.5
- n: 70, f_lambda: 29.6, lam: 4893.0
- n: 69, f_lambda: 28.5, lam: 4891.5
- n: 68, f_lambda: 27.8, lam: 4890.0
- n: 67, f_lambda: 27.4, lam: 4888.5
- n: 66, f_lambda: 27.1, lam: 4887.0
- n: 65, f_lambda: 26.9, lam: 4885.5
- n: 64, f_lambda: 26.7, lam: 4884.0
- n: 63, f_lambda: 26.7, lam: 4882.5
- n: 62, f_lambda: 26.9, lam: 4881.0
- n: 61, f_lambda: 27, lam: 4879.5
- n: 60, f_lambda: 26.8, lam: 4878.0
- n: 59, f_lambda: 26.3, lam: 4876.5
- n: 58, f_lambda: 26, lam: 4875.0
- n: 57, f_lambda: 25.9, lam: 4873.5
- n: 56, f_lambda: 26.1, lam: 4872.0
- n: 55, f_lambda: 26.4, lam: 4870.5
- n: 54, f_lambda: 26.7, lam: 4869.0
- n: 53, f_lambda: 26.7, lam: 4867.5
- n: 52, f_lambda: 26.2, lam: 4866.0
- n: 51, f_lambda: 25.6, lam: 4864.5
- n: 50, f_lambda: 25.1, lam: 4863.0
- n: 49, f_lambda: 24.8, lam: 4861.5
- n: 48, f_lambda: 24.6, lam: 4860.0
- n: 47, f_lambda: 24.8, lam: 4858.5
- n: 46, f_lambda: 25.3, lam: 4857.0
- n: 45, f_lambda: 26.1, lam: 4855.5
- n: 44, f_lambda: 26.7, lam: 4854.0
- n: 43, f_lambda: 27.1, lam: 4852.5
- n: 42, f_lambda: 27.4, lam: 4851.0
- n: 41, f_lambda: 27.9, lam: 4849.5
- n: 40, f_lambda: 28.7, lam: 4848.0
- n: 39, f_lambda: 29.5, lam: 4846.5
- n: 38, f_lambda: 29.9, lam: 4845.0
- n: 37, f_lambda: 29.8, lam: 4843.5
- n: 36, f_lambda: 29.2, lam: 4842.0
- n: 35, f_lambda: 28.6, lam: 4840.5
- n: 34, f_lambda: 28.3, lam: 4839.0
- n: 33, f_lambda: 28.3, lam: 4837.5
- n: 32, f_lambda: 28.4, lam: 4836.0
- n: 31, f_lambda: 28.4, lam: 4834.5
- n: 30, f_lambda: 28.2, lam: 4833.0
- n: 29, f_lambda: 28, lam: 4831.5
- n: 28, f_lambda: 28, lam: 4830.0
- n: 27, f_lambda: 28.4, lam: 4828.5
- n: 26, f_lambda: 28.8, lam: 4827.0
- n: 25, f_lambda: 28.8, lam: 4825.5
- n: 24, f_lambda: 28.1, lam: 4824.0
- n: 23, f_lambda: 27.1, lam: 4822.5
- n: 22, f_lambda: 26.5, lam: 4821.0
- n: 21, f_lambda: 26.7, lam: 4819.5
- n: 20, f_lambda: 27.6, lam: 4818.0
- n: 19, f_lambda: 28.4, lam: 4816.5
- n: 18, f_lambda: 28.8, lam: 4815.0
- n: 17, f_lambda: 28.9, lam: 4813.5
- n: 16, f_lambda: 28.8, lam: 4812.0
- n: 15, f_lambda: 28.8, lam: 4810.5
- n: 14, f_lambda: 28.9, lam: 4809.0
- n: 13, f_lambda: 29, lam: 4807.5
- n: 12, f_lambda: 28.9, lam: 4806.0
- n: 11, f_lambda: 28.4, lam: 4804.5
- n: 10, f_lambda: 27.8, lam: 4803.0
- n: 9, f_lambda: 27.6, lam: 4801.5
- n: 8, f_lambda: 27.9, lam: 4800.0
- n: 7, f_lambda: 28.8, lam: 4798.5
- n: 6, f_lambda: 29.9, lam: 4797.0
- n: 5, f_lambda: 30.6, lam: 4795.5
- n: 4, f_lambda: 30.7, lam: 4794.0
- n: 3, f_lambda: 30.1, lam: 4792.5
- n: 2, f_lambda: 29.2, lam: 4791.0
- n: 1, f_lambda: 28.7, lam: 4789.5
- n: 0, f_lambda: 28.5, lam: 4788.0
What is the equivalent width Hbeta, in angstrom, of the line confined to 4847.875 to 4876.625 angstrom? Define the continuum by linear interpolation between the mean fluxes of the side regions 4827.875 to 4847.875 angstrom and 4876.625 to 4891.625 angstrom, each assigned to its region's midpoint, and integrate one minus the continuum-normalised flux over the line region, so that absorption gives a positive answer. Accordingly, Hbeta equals 1.7 angstrom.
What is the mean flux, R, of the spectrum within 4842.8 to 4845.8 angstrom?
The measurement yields 29.8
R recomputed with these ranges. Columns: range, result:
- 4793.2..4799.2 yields 30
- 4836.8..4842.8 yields 28.6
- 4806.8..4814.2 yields 28.9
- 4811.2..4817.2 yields 28.7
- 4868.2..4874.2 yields 26.3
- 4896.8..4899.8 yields 30.5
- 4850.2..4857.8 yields 26.5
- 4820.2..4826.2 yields 27.6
